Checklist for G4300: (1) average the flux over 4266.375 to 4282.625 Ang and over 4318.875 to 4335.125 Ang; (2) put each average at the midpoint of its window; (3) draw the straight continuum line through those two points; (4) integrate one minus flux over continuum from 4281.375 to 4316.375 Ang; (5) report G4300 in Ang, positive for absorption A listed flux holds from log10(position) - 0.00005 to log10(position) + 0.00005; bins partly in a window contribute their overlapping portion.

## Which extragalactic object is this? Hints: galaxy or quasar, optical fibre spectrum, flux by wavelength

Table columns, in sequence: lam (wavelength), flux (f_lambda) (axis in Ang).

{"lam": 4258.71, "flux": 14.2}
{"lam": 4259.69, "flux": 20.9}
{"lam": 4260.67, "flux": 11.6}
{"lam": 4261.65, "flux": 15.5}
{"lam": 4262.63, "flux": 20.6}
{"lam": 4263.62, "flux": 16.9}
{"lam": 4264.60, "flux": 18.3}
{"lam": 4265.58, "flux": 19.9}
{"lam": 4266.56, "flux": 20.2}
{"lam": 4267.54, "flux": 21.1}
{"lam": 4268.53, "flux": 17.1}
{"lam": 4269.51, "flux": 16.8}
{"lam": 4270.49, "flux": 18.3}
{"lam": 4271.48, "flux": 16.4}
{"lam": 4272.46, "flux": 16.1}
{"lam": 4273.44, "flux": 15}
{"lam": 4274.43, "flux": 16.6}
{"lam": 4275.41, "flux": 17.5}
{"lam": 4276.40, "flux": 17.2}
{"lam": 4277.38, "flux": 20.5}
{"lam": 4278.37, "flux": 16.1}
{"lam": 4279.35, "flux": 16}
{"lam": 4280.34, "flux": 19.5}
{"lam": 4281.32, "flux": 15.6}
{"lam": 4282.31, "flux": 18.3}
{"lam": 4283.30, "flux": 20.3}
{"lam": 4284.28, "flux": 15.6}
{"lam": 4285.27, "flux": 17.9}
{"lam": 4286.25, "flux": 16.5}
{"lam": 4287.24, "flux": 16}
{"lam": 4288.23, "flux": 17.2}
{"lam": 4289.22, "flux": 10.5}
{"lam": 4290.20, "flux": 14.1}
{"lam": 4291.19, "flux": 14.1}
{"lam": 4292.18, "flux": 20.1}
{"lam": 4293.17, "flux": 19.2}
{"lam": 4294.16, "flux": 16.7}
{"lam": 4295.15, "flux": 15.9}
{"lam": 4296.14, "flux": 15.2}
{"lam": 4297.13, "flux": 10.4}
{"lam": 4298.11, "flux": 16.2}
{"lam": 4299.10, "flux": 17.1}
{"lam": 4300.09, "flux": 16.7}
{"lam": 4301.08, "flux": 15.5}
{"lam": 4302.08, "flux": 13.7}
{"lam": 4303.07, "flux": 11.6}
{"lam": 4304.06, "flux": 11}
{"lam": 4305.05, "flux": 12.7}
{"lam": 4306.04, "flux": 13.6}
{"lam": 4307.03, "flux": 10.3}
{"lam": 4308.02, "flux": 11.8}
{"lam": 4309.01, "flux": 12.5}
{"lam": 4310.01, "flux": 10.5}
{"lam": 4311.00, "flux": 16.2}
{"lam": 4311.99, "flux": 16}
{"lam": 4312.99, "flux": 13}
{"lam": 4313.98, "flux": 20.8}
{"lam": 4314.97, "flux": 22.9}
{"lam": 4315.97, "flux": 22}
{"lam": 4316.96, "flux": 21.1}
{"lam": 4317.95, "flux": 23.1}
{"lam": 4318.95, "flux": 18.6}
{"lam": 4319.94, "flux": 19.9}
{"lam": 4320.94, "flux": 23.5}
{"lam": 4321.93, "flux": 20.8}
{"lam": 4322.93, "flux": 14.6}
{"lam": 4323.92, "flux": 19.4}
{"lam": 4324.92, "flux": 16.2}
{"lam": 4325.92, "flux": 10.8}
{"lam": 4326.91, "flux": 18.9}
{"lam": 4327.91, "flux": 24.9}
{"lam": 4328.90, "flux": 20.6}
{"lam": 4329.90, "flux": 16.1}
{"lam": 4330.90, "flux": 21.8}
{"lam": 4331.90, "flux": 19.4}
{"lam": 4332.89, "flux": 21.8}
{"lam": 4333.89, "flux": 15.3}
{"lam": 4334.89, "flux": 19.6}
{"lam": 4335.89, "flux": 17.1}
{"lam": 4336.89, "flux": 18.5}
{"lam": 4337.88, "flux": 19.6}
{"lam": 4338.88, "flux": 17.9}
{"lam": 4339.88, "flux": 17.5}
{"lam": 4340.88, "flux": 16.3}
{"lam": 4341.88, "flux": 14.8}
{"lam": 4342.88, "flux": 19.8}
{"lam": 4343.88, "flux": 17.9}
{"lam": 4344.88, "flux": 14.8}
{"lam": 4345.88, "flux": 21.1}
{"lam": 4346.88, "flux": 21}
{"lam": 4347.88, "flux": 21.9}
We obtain 5.2 Ang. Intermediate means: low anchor 17.5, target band 15.5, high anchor 19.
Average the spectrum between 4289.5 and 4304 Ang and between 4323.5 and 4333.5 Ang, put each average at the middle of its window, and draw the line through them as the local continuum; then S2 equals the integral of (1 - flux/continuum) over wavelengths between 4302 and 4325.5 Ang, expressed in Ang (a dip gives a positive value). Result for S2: 1.1 Ang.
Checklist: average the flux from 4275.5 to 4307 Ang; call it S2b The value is 15.8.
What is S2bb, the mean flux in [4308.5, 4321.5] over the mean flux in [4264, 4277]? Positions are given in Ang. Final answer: 1.04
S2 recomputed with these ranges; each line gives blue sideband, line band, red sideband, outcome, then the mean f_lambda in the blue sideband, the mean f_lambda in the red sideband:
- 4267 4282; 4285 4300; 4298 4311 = -0.88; 17.3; 13.3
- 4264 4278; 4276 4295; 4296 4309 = -1.27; 17.9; 13.4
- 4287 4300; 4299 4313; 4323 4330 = 2.65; 15.6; 18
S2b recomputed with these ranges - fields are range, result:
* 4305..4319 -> 16.4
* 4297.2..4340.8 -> 17.2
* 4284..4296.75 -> 16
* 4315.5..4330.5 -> 19.4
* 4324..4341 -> 18.4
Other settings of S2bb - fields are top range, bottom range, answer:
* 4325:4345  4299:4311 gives 1.39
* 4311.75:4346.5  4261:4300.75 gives 1.11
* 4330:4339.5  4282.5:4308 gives 1.25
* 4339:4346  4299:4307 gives 1.27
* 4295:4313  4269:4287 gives 0.79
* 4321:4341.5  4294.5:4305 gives 1.29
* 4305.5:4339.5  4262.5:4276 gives 1.00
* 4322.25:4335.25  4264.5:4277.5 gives 1.03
